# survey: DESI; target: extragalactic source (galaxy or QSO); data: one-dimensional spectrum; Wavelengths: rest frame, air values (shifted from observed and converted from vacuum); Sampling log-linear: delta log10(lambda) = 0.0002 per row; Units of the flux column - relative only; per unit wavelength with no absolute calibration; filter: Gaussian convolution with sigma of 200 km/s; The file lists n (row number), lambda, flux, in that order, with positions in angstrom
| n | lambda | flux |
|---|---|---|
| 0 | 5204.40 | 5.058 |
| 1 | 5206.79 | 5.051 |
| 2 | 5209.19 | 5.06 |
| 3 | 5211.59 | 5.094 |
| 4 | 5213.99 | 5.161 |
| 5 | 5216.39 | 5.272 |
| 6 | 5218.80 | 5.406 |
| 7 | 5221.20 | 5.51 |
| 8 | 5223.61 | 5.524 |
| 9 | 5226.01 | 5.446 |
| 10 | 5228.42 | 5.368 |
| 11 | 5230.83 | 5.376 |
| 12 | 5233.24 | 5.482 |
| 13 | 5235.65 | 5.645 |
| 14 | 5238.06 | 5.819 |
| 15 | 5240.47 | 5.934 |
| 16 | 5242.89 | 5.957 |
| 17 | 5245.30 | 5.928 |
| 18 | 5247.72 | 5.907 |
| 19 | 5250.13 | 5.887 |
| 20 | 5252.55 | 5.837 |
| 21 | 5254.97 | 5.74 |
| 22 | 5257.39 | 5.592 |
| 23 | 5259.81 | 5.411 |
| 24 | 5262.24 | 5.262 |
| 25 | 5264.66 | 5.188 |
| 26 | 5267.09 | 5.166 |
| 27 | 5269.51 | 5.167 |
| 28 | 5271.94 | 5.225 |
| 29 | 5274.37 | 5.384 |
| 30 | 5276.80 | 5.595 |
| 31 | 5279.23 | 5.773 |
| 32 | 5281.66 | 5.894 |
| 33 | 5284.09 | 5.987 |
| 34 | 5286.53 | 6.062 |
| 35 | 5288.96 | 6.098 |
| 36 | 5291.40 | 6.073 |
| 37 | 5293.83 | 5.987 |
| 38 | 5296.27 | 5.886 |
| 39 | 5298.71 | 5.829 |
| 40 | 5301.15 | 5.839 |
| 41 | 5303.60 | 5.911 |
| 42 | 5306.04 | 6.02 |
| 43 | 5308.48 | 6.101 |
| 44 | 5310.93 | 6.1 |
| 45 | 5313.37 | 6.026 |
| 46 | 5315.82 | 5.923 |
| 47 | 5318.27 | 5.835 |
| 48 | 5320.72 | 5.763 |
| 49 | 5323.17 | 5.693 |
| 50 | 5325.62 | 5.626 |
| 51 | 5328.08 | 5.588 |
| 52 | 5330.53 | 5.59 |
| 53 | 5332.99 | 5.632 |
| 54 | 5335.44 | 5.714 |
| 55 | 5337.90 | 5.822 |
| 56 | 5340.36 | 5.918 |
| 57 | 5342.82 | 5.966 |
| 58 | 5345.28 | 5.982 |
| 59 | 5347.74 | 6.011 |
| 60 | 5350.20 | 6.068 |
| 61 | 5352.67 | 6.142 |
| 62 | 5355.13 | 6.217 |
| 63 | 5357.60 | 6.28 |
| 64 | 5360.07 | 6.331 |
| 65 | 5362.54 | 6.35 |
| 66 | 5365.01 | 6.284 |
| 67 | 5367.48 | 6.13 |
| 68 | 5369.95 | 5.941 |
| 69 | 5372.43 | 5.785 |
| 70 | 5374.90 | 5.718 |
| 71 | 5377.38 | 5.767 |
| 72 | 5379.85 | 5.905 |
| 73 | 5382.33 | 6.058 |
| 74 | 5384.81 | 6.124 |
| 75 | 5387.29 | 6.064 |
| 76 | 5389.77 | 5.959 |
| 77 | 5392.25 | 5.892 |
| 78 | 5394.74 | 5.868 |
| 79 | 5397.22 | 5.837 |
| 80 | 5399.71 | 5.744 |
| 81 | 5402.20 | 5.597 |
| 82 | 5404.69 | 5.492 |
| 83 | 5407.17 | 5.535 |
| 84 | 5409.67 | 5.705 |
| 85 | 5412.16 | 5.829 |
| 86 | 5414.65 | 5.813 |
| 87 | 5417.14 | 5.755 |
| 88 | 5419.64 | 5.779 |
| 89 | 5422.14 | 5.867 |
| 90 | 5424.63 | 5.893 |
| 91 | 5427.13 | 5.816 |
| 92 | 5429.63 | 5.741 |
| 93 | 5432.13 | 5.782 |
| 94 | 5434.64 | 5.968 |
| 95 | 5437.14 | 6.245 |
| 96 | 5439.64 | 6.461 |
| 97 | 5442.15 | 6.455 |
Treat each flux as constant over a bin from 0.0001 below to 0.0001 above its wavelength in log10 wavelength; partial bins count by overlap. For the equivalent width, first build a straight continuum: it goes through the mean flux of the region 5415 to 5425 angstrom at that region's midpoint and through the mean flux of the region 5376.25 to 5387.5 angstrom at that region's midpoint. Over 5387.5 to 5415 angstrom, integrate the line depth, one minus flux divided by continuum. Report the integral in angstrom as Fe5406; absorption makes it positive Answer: 0.6 angstrom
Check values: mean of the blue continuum 5.98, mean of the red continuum 5.82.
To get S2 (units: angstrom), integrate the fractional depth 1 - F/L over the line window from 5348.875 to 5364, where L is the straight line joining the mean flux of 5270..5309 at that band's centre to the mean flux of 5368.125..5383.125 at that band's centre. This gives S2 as -1.0 angstrom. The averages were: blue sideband 5.84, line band 6.23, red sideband 5.87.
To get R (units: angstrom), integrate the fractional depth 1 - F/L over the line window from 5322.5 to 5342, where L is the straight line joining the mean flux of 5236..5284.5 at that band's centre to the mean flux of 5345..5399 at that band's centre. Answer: 0.6 angstrom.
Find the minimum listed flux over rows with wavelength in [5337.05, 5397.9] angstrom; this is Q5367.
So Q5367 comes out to 5.718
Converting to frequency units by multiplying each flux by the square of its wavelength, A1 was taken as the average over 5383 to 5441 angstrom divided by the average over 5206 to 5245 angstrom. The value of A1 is 1.15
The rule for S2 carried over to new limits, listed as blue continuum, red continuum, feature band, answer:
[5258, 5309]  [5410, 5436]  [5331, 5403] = -2.4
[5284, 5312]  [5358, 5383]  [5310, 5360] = 0.9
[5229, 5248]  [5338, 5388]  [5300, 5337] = 0.7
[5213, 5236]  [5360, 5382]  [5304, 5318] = -0.6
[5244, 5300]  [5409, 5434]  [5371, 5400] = -0.6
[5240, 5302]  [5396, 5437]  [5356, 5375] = -1.2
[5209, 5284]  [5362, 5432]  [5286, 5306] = -1.1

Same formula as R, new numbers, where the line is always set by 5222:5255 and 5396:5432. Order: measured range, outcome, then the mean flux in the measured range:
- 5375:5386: -0.4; 5.94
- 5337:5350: -0.5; 5.96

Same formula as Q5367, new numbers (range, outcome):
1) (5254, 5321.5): 5.166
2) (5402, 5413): 5.492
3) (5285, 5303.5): 5.829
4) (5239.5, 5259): 5.592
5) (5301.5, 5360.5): 5.588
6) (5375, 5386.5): 5.767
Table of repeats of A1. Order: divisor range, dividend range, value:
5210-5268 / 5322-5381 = 1.12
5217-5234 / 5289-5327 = 1.12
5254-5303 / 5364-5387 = 1.09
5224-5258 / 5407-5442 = 1.11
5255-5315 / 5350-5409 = 1.08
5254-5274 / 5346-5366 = 1.20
